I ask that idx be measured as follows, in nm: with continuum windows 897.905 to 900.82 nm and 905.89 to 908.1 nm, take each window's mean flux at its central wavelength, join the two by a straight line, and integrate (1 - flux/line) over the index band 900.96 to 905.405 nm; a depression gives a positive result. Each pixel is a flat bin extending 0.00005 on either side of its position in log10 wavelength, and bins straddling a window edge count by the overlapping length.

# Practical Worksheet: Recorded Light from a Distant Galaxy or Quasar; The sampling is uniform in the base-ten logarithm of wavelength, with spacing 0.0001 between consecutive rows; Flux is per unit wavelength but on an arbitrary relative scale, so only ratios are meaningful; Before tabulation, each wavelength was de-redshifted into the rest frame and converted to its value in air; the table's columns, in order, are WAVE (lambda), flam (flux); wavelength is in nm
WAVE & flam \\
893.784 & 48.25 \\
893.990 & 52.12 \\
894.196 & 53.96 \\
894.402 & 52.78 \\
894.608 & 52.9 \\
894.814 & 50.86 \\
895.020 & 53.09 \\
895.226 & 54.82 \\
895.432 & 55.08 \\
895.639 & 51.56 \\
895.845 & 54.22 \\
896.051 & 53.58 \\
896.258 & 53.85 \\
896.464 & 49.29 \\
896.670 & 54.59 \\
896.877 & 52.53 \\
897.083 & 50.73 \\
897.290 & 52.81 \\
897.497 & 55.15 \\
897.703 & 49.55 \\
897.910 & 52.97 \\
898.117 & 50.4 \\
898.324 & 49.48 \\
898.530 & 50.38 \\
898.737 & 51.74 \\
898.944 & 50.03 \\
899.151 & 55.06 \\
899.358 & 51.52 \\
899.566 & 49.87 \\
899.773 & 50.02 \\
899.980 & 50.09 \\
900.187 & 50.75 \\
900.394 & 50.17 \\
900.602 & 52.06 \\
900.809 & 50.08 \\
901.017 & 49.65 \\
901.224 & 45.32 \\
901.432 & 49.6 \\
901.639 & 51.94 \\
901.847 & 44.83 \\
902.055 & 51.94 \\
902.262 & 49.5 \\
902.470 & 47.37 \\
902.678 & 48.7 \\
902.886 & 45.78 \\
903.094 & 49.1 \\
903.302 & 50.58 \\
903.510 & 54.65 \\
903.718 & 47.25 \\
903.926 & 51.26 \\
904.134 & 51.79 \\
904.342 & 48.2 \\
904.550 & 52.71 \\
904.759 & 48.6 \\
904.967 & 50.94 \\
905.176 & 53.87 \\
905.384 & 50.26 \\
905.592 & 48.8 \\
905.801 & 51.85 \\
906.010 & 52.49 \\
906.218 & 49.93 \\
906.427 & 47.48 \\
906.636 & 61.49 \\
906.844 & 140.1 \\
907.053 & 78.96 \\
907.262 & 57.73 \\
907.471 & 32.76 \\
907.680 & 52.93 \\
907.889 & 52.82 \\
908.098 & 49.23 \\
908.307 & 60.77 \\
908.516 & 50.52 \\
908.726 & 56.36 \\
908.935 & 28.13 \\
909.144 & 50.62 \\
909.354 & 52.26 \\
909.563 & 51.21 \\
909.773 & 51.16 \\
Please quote 0.53 nm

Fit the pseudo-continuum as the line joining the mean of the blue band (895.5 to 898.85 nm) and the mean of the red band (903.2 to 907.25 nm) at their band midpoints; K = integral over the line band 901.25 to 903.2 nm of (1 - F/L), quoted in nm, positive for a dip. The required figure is 0.24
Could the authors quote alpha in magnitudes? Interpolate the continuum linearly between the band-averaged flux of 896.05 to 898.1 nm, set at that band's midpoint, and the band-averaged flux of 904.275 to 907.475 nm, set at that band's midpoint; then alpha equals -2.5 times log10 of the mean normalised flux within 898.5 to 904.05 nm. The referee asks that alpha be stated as 0.11 mag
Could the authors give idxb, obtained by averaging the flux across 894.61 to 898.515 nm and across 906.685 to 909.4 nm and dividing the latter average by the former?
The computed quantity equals 1.12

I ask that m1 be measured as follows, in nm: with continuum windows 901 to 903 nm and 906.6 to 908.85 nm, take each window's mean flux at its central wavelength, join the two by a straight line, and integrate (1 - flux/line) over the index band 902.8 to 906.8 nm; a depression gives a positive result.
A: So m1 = 0.23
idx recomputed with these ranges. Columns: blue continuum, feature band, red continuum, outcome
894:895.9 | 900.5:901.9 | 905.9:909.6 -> 0.15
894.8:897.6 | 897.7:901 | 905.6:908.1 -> 0.26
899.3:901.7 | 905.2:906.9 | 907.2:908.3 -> -0.35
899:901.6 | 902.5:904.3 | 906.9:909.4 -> 0.07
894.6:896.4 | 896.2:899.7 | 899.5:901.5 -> -0.01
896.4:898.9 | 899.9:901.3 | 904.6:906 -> 0.04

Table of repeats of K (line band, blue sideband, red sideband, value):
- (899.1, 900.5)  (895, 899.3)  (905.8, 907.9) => 0.11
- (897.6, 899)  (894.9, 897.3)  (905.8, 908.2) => 0.10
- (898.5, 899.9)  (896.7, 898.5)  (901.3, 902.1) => -0.01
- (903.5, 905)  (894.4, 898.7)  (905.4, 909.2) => 0.14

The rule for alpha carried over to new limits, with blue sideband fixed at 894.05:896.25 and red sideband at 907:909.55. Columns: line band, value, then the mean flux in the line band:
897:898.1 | 0.02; 52.1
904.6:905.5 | 0.02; 51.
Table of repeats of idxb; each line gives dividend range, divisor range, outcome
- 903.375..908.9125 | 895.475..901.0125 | 1.07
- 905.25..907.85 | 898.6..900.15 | 1.18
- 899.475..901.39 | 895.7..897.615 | 0.94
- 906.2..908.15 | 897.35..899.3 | 1.22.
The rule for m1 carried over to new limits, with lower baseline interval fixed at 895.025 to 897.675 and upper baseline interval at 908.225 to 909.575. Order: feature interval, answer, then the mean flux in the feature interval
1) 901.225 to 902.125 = 0.05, 49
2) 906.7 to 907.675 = -0.47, 74.3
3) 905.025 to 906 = -0.01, 51.3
